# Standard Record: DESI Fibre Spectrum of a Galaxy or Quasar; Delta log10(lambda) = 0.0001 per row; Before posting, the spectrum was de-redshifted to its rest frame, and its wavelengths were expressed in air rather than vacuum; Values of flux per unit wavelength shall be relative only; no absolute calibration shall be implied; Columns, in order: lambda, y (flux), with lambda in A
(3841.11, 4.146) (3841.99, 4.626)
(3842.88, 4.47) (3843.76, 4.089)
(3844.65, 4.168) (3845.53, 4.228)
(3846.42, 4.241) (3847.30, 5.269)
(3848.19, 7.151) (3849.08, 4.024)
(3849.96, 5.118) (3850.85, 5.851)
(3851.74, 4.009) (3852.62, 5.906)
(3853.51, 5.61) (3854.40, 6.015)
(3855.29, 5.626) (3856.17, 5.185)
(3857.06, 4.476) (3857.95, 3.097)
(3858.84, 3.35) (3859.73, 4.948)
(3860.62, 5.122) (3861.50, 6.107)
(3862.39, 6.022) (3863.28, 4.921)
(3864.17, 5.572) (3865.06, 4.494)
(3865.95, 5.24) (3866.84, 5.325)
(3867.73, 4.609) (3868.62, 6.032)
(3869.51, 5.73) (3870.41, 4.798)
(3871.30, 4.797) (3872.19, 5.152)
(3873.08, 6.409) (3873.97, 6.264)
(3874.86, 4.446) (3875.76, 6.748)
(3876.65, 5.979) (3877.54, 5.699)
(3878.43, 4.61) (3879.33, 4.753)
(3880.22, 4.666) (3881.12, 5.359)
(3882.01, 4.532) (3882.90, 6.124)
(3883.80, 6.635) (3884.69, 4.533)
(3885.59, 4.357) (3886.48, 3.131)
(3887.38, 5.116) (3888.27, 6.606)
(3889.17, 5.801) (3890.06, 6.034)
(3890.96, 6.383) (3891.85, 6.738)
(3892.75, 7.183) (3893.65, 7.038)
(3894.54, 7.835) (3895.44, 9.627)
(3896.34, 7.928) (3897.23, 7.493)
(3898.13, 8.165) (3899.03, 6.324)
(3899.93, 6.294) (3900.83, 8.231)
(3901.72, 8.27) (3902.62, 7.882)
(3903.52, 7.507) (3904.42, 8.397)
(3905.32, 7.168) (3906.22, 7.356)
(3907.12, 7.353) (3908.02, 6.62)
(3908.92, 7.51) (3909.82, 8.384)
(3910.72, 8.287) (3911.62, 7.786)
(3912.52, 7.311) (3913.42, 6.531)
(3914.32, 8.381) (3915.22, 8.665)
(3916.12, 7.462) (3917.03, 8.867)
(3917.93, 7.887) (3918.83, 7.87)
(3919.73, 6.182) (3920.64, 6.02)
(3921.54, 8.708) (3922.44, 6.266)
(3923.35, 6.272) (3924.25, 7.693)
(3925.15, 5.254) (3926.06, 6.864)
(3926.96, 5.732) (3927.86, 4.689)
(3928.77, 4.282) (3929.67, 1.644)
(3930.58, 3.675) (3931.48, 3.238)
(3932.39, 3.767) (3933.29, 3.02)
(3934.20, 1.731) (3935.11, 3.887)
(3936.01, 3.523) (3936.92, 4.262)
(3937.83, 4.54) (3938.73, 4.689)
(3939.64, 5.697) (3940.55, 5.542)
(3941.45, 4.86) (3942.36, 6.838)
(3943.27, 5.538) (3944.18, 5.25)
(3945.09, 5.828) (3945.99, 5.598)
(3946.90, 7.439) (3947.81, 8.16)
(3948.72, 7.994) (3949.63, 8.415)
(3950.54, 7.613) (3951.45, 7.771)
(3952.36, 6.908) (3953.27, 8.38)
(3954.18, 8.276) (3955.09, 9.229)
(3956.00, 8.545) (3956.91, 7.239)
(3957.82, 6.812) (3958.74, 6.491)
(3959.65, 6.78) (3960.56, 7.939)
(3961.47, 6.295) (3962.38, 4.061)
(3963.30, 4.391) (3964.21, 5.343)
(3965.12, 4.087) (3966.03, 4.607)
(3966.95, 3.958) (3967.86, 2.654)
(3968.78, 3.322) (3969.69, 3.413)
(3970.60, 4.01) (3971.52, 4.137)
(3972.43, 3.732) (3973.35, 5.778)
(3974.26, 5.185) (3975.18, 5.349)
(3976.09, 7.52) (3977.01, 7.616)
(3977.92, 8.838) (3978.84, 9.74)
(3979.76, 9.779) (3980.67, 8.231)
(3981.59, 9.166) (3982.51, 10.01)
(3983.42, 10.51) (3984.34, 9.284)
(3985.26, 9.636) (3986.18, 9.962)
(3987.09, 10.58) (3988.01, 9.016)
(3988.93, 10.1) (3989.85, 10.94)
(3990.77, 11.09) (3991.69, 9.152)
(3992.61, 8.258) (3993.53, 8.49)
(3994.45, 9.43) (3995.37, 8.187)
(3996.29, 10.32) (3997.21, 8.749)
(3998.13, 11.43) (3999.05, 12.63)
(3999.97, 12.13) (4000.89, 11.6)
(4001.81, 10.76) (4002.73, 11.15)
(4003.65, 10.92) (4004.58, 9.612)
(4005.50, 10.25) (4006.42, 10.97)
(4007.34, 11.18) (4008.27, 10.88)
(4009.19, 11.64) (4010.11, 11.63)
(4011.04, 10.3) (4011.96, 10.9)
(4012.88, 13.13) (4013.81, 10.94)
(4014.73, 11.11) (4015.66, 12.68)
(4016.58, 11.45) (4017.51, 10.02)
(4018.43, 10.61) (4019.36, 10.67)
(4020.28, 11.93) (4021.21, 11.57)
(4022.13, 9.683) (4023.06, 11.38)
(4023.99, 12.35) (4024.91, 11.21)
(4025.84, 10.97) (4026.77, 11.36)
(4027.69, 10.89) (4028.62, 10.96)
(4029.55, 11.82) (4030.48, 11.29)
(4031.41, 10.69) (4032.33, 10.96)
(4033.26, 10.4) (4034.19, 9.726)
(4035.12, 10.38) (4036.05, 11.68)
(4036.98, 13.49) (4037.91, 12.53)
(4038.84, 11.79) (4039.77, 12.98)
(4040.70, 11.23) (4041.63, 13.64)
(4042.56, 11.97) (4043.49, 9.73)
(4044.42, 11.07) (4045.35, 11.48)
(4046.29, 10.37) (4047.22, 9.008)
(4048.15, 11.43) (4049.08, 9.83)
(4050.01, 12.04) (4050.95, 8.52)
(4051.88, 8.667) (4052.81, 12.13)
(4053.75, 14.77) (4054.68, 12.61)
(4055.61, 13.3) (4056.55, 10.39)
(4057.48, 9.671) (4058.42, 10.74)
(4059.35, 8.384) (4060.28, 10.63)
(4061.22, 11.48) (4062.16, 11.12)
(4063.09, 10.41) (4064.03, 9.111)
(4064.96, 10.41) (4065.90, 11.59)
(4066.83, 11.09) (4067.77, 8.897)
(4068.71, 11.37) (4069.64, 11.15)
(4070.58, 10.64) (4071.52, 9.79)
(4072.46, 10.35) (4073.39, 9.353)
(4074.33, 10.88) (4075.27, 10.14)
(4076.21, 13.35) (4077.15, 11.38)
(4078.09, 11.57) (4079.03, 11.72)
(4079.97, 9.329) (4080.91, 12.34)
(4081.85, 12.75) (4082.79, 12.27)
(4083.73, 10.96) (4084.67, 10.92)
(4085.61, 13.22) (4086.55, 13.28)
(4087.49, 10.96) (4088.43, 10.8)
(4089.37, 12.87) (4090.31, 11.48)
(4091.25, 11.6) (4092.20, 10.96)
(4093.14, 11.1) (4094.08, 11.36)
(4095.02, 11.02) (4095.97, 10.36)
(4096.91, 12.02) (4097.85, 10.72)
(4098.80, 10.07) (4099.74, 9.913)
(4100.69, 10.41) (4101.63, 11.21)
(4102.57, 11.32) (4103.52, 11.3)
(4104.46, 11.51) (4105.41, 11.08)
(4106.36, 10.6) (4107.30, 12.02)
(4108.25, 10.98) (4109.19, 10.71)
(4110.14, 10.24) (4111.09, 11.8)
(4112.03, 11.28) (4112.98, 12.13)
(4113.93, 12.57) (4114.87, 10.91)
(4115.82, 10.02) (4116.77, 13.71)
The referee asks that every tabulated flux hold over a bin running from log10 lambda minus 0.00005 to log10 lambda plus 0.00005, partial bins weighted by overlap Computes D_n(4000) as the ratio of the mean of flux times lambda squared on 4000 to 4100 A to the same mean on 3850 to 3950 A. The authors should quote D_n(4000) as 2.01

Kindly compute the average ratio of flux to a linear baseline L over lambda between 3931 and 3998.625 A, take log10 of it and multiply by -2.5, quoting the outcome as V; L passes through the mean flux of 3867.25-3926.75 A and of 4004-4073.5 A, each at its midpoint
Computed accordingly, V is 0.271 mag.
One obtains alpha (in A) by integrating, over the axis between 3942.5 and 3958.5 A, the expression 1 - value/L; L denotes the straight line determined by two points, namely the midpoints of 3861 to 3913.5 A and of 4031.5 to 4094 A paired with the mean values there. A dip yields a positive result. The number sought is 1.5 A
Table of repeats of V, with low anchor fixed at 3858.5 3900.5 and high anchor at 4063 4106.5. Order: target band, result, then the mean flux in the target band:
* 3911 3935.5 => 0.16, 5.93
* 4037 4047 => -0.17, 11.7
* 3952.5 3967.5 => 0.22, 6.39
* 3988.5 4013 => -0.18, 10.6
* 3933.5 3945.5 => 0.48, 4.74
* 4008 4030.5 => -0.20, 11.3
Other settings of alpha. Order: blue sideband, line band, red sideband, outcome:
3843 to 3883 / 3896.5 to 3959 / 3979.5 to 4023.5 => 8.1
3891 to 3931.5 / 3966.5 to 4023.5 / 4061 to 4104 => -1.7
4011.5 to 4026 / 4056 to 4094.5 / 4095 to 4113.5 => 0.3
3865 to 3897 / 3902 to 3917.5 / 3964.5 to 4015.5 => -2.7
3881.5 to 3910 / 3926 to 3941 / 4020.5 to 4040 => 7.4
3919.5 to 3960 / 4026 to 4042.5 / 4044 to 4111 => -3.7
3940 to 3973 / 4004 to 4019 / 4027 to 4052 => -2.7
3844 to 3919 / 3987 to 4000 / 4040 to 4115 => -1.4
